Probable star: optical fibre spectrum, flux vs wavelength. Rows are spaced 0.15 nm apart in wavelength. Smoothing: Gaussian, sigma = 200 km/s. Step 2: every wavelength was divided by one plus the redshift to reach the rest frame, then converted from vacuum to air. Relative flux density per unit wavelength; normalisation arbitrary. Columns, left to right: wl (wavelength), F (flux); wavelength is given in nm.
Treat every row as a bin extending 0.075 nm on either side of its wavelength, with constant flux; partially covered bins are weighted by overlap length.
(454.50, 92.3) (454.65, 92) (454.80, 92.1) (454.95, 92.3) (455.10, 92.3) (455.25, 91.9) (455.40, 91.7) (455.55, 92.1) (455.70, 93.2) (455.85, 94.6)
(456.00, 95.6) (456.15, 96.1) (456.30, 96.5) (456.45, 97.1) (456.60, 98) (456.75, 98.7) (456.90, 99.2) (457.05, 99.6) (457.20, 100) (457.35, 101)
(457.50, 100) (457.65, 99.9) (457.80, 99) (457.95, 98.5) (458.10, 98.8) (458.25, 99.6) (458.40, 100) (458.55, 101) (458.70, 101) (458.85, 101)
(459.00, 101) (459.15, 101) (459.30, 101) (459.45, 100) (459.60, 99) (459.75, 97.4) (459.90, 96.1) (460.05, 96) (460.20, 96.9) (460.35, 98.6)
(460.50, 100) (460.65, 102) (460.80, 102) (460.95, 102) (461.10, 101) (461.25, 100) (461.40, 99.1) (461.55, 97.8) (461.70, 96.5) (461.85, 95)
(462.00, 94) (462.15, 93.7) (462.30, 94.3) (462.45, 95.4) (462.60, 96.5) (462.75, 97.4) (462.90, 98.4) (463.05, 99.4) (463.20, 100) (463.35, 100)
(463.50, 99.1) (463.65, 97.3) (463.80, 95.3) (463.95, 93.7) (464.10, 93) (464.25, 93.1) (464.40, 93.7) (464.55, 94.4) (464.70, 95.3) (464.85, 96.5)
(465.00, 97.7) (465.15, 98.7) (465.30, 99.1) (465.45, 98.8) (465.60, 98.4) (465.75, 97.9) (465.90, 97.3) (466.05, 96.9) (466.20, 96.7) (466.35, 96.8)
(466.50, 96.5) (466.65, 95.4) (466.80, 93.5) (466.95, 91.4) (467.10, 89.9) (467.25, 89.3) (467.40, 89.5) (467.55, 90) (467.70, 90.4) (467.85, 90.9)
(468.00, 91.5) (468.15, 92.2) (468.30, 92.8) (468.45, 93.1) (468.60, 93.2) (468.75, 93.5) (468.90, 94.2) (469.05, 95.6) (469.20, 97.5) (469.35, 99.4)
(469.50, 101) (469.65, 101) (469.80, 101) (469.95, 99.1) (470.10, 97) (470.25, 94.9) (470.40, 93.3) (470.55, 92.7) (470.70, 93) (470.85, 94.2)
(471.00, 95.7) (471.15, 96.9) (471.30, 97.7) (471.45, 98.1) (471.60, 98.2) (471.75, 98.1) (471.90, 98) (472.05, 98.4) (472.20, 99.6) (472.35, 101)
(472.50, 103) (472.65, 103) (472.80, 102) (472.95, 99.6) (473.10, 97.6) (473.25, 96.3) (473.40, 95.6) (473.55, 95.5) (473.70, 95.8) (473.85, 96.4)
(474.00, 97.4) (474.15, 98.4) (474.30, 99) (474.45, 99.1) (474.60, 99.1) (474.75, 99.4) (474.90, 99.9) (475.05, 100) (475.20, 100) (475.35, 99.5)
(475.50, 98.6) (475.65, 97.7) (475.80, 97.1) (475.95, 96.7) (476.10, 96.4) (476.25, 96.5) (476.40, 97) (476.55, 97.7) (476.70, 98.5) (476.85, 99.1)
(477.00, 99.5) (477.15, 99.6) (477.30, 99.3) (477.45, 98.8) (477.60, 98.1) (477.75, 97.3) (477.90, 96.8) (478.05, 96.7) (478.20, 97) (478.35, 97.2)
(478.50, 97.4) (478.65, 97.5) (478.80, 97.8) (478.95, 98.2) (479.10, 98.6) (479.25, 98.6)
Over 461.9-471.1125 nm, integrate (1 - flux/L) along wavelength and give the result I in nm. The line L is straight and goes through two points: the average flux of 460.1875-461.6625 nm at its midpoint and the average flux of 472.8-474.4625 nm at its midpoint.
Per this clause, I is 0.32 nm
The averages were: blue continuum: 100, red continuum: 97.5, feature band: 95.4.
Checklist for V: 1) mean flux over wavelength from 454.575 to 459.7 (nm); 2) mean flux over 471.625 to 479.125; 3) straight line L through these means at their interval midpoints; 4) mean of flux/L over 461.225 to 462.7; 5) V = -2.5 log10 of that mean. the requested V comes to 0.02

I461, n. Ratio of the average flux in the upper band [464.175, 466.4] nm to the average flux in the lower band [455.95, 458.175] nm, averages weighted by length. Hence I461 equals 1.0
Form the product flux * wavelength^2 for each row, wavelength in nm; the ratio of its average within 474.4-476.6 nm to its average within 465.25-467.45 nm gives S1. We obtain 1.07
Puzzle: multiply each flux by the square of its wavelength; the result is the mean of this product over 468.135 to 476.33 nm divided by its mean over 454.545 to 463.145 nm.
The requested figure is 1.1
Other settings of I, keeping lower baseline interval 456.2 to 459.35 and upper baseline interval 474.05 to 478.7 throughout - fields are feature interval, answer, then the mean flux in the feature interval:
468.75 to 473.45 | 0.04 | 97.8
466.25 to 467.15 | 0.04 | 94.1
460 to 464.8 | 0.10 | 97.2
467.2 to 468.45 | 0.10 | 91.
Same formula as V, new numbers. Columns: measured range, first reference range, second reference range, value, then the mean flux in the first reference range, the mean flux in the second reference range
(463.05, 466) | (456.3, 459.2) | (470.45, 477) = 0.02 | 99.6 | 98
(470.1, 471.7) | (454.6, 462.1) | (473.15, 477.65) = 0.03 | 97.8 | 98.1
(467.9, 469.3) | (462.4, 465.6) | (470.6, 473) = 0.05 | 96.8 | 98.5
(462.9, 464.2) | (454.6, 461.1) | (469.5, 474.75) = 0.01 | 97.9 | 97.9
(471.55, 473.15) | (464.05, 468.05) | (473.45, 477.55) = -0.03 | 94.6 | 98.2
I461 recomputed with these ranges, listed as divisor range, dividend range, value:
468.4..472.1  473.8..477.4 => 1.02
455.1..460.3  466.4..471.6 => 0.97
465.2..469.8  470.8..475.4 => 1.04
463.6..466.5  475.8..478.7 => 1.01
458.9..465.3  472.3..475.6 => 1.01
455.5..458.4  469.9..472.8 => 1.00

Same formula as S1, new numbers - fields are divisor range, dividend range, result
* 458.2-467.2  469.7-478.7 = 1.06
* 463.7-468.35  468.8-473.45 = 1.06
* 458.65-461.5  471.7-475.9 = 1.05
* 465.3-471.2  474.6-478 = 1.07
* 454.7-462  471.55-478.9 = 1.08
